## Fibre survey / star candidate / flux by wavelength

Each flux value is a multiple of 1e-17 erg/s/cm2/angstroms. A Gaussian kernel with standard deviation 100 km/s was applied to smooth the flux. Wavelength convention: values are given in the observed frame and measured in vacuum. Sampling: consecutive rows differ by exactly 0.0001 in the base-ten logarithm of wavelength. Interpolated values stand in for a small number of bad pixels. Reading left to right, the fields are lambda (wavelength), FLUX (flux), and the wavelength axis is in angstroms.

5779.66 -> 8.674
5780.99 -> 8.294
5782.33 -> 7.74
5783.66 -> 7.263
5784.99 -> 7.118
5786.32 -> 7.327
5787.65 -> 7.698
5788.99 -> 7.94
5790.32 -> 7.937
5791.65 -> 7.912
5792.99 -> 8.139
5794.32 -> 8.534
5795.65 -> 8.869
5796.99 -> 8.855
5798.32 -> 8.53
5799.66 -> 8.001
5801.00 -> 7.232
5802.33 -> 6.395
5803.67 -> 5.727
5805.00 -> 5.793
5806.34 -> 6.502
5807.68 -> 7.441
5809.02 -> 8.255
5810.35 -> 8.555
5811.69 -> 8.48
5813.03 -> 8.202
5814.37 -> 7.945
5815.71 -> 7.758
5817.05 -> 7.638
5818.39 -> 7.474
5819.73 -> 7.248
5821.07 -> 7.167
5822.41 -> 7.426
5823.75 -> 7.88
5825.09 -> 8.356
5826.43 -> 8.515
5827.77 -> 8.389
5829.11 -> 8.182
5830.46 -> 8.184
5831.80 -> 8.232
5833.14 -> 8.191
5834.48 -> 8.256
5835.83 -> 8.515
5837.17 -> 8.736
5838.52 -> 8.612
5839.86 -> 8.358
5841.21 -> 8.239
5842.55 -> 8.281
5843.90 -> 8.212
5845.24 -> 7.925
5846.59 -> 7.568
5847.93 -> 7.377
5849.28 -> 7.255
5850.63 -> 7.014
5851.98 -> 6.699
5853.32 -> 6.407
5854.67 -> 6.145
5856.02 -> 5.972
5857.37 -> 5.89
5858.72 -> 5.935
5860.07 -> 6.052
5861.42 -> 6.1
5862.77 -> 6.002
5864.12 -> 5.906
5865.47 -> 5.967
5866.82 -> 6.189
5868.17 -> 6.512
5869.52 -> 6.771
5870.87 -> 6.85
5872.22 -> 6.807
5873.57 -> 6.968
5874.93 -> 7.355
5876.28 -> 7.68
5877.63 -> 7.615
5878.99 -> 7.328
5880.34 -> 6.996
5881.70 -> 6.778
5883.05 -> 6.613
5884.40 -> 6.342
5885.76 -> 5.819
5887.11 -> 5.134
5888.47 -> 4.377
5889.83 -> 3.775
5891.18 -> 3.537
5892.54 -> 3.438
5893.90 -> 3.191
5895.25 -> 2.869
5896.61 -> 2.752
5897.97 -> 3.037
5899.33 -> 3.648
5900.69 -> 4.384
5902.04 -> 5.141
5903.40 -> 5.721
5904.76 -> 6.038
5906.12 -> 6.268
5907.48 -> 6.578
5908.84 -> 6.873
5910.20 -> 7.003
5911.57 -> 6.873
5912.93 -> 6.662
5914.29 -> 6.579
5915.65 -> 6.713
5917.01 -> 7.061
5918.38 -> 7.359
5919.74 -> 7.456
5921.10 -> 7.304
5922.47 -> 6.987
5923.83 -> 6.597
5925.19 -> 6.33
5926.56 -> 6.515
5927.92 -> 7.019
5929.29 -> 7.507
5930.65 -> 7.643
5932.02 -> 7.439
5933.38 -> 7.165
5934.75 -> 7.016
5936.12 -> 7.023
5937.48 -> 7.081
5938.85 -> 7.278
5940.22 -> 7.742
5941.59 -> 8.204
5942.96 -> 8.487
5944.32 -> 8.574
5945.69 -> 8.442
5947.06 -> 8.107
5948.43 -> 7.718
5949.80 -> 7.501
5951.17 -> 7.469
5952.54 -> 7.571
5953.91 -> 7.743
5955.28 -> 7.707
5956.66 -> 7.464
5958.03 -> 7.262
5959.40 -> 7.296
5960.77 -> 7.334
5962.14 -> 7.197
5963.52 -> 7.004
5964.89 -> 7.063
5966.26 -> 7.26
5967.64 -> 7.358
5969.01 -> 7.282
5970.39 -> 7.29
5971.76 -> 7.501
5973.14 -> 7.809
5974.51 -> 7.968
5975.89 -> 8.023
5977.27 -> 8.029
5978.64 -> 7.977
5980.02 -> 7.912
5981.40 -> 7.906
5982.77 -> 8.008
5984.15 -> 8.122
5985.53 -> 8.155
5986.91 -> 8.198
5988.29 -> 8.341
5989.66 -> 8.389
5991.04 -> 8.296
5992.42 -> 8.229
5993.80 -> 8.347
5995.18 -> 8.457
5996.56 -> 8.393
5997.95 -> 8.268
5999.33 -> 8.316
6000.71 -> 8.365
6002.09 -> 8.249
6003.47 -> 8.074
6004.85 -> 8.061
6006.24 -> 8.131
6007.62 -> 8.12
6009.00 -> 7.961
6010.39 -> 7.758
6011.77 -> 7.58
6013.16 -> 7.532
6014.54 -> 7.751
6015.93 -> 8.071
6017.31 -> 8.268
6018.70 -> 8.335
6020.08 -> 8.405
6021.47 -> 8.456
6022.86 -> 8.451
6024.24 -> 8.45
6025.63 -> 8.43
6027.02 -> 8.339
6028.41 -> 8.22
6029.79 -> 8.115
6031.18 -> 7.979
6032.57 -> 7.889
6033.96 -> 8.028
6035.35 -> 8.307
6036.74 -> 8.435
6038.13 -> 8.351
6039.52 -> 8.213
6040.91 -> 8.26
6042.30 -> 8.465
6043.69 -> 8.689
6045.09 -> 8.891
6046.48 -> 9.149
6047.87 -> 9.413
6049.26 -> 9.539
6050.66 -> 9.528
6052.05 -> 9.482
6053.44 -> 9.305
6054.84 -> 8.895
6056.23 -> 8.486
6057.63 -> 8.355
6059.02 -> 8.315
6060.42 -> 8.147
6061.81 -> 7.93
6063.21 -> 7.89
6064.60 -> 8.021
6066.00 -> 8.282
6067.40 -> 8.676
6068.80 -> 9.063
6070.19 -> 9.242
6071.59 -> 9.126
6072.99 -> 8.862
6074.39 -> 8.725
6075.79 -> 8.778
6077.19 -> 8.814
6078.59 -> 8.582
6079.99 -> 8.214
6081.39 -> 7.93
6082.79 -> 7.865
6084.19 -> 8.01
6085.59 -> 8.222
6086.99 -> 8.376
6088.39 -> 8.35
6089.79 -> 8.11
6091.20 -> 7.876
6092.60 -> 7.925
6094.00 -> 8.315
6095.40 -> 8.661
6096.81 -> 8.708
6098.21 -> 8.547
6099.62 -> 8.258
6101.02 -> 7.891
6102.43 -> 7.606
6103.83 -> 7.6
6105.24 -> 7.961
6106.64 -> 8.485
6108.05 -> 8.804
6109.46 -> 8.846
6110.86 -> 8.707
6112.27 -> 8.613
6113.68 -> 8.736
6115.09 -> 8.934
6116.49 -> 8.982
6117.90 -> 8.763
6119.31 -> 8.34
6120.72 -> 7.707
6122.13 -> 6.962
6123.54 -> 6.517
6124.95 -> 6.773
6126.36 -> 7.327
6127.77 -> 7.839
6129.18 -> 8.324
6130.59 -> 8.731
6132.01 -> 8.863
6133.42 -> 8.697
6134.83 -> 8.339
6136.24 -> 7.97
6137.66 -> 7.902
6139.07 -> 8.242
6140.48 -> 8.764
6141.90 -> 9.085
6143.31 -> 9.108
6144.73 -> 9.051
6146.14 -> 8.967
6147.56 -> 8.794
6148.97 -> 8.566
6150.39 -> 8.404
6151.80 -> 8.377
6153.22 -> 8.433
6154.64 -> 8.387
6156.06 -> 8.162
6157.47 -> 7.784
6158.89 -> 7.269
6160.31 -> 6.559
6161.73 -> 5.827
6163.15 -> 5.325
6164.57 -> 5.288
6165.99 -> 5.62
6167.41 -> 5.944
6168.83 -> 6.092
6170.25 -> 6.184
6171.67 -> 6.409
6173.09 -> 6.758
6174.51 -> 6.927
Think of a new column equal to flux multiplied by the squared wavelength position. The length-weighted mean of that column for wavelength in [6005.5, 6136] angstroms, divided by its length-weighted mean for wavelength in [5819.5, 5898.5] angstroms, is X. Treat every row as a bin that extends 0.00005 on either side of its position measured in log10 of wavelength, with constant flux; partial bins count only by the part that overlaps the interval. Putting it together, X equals 1.3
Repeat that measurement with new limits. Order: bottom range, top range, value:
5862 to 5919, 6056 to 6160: 1.53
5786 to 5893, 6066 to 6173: 1.23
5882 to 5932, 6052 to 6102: 1.54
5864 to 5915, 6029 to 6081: 1.58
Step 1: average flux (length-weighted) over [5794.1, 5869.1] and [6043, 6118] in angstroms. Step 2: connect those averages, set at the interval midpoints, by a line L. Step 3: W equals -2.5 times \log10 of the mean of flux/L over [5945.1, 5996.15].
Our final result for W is 0.04 mag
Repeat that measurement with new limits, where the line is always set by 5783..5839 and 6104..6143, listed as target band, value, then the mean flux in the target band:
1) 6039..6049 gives -0.08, 8.77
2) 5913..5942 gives 0.13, 7.12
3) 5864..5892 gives 0.26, 6.25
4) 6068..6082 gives -0.07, 8.74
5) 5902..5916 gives 0.23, 6.45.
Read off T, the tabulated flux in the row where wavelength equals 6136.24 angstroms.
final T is 7.97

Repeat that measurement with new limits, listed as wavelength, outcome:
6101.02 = 7.891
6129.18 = 8.324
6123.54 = 6.517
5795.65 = 8.869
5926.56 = 6.515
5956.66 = 7.464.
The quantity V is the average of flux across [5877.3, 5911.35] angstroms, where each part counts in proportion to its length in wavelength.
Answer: 5.25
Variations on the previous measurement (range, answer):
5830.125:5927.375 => 6.45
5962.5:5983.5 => 7.62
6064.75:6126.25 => 8.31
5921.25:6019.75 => 7.74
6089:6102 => 8.24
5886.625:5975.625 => 6.63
